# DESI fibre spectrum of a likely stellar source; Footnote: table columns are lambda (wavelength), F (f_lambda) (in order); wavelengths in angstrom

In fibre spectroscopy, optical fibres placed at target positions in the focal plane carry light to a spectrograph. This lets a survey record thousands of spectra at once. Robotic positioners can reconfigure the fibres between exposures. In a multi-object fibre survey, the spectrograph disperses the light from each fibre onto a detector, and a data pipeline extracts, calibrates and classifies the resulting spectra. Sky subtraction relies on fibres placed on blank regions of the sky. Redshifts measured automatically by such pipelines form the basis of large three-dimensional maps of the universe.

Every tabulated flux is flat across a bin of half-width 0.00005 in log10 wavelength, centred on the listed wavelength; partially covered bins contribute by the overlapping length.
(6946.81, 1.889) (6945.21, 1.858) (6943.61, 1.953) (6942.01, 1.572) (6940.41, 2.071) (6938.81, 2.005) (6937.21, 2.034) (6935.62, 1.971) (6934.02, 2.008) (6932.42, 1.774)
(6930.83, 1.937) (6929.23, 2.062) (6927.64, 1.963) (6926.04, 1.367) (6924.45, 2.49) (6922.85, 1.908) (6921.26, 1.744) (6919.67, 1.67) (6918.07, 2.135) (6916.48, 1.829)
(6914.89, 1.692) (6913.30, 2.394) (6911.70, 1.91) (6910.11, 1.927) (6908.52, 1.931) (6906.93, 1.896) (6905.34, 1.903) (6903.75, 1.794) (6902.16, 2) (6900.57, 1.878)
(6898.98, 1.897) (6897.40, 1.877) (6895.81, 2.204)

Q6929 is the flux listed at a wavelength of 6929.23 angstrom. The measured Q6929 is 2.062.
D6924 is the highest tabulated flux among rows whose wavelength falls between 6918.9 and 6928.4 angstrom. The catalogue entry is 2.49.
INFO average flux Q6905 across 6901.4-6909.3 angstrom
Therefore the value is 1.9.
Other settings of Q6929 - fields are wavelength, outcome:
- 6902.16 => 2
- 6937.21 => 2.034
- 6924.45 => 2.49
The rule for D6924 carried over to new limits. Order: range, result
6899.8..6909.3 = 2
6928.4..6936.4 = 2.062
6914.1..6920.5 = 2.135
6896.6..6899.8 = 1.897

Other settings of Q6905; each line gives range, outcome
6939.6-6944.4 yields 1.86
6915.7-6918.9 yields 1.98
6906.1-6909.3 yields 1.91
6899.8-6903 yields 1.94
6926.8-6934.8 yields 1.95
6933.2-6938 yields 2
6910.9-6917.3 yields 1.96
